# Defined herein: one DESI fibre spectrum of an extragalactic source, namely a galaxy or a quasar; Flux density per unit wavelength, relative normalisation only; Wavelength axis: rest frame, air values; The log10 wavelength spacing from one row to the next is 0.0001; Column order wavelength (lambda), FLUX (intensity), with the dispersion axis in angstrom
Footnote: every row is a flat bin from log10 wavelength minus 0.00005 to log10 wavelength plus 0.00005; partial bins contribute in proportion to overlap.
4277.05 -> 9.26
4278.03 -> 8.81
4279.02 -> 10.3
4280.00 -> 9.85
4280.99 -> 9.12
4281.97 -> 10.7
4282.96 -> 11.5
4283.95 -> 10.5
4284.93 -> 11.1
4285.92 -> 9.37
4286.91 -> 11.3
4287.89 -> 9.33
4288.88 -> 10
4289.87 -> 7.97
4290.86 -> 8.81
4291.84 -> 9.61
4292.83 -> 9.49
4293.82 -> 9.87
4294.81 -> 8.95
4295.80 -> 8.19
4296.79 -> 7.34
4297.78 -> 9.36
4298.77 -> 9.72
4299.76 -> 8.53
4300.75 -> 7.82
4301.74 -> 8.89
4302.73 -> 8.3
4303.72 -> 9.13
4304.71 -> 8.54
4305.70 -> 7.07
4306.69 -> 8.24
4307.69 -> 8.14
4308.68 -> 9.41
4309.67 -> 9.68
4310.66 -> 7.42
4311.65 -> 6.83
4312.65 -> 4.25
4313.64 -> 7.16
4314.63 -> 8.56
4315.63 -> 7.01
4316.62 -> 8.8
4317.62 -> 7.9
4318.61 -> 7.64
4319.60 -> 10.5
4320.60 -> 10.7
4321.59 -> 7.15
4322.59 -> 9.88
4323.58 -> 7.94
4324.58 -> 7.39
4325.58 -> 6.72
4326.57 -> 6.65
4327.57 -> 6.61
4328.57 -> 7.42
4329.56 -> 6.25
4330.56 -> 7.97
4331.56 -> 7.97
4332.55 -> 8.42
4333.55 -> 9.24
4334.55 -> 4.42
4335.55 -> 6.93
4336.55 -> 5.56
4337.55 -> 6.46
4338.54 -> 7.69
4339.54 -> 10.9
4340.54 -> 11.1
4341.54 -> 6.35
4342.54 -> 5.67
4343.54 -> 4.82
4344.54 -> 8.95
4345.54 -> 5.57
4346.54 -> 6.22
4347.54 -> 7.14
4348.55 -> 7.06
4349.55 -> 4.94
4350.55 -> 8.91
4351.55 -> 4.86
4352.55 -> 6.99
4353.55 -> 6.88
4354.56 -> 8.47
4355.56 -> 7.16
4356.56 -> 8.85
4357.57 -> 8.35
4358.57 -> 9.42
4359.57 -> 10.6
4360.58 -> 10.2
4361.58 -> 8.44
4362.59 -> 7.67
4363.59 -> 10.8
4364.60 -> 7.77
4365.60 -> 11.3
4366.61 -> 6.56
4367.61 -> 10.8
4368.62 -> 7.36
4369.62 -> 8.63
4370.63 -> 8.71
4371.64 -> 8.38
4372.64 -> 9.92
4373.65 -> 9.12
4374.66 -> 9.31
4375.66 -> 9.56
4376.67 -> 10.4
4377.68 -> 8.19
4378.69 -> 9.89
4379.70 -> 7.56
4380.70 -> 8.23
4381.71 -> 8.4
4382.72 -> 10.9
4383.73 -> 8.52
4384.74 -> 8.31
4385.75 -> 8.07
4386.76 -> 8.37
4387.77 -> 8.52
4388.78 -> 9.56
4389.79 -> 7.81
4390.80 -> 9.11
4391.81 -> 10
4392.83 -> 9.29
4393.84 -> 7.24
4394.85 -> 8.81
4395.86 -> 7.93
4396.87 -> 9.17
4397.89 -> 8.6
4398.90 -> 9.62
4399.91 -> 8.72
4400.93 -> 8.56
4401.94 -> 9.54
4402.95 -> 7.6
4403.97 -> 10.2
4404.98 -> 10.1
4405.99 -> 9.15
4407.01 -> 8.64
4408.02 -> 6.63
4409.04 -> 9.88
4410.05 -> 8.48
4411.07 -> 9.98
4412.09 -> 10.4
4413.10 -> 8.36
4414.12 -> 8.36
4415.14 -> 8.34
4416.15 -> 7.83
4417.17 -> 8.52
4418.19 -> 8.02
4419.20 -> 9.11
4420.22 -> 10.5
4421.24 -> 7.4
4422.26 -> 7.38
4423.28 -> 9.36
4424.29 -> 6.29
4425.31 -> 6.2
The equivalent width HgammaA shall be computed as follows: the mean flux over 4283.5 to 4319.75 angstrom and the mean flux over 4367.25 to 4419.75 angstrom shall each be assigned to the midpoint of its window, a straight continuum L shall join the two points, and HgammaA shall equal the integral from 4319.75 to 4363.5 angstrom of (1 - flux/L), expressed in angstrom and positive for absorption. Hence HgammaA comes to 5.42 angstrom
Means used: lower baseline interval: 8.65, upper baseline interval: 8.86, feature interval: 7.65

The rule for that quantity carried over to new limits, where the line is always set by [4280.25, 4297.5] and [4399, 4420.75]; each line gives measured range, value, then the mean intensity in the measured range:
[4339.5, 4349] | 2.1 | 7.2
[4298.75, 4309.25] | 1.1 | 8.48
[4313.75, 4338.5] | 4.6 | 7.66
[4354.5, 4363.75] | 0.2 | 8.96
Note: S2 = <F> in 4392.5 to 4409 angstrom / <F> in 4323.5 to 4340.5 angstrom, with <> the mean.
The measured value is 1.18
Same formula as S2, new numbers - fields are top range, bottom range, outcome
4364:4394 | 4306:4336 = 1.14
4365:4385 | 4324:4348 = 1.25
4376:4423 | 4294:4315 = 1.07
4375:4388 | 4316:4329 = 1.09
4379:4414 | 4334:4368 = 1.14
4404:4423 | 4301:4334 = 1.10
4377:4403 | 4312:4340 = 1.14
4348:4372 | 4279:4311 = 0.90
